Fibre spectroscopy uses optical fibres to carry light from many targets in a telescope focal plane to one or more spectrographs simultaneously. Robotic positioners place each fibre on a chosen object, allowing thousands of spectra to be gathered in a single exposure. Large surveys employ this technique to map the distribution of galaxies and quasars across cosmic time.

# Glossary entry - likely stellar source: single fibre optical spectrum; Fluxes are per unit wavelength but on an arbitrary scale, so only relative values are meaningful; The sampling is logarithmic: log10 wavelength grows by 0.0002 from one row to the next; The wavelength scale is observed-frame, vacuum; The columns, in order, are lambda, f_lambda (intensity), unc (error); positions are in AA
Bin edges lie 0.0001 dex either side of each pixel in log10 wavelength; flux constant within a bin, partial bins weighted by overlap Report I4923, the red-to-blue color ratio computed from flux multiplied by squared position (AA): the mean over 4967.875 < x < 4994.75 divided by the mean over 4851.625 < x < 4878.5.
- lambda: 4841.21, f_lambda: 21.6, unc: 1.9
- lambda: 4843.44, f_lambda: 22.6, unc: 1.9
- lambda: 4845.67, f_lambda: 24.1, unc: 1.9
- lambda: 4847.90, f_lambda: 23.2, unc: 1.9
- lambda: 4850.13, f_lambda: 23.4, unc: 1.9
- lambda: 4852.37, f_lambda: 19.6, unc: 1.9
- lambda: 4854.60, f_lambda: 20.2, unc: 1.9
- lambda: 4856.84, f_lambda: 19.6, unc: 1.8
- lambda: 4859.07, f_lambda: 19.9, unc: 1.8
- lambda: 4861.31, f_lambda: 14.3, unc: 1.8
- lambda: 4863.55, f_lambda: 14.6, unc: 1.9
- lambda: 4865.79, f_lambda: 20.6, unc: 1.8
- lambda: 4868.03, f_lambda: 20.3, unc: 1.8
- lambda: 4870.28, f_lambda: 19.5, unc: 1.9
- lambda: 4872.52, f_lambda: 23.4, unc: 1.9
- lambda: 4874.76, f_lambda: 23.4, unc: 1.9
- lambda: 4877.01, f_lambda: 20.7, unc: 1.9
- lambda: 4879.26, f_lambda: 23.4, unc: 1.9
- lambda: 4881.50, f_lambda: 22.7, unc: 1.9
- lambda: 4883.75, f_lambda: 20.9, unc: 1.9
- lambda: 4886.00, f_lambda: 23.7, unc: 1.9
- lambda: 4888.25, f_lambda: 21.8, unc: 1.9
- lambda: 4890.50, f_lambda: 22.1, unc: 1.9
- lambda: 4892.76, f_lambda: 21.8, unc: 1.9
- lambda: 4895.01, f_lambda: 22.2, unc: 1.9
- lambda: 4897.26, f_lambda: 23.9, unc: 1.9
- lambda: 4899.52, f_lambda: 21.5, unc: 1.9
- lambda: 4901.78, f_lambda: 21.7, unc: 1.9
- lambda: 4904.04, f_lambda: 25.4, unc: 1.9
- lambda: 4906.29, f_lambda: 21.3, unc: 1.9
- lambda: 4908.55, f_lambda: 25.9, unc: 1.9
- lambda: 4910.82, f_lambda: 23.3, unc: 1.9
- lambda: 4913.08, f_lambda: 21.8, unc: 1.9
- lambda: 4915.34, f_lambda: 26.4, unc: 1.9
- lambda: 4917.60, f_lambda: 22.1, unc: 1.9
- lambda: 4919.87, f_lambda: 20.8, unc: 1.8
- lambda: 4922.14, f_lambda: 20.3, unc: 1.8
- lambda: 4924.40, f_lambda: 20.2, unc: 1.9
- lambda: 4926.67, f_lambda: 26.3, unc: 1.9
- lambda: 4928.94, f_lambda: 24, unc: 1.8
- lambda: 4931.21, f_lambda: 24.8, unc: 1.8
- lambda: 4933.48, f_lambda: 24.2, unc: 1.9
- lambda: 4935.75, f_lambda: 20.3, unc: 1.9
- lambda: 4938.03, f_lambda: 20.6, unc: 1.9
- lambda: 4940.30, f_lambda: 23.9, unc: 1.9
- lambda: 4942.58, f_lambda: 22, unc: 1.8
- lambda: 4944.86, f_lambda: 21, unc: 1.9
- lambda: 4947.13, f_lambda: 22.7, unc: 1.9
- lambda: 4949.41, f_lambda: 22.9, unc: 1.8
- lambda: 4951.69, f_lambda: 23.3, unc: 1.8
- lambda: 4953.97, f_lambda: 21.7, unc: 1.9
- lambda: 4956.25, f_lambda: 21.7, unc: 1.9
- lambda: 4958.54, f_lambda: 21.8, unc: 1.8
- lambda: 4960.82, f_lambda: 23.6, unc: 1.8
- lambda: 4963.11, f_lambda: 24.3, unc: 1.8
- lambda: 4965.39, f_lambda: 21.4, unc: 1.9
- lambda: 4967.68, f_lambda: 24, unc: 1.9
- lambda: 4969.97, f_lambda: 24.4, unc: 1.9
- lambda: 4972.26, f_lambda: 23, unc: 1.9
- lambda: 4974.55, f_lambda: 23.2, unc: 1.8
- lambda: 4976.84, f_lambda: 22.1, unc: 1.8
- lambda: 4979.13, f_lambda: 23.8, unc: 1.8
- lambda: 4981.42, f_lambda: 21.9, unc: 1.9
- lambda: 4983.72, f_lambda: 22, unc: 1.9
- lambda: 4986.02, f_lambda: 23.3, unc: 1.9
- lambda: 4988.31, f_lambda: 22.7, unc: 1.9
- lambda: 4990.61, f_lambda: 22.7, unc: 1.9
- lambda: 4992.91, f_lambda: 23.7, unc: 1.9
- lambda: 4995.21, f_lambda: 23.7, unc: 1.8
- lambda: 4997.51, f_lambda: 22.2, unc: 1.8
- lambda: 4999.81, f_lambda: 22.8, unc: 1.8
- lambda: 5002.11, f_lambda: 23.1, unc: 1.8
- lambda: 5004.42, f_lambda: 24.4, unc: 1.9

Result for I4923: 1.2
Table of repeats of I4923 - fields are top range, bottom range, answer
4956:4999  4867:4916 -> 1.05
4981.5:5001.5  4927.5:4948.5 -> 1.03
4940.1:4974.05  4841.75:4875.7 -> 1.15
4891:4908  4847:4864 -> 1.18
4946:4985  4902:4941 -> 1.01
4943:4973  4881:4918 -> 1.02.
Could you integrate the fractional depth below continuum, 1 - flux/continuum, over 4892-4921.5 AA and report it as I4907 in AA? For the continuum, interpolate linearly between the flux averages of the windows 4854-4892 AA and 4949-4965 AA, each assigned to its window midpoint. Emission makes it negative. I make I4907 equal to -2.0 AA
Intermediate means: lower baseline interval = 20.7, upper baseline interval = 22.7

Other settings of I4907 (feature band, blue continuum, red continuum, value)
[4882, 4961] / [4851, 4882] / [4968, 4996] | -4.1 AA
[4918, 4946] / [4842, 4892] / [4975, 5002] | -0.4 AA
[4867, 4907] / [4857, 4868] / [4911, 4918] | -3.4 AA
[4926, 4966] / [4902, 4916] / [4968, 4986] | 1.0 AA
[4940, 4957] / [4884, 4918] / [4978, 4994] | 0.4 AA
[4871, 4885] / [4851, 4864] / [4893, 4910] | -1.3 AA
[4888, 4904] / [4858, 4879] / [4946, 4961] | -1.3 AA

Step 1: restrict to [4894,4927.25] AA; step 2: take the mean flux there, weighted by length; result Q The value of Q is 22.8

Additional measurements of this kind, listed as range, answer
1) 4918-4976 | 22.6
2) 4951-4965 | 22.6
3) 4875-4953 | 22.7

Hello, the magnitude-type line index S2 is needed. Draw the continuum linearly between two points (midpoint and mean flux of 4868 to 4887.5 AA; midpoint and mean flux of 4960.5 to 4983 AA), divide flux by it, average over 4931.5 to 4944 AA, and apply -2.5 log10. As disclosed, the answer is 0.02 mag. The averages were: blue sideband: 22.1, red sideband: 23.1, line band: 22.3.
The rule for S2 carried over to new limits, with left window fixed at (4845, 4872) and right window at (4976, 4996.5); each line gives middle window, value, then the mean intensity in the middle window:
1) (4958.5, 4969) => -0.04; 23.2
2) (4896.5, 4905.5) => -0.10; 23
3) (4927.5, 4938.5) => -0.07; 23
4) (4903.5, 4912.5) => -0.13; 23.8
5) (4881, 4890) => -0.08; 22.2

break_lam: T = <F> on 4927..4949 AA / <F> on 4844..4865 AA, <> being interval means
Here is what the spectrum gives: 1.1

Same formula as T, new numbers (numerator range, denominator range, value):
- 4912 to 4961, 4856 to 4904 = 1.07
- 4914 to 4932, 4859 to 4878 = 1.18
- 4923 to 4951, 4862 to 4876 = 1.13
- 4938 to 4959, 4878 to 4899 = 0.99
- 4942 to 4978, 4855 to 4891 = 1.10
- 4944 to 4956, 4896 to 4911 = 0.96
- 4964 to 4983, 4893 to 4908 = 1.01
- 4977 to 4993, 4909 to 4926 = 1.02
